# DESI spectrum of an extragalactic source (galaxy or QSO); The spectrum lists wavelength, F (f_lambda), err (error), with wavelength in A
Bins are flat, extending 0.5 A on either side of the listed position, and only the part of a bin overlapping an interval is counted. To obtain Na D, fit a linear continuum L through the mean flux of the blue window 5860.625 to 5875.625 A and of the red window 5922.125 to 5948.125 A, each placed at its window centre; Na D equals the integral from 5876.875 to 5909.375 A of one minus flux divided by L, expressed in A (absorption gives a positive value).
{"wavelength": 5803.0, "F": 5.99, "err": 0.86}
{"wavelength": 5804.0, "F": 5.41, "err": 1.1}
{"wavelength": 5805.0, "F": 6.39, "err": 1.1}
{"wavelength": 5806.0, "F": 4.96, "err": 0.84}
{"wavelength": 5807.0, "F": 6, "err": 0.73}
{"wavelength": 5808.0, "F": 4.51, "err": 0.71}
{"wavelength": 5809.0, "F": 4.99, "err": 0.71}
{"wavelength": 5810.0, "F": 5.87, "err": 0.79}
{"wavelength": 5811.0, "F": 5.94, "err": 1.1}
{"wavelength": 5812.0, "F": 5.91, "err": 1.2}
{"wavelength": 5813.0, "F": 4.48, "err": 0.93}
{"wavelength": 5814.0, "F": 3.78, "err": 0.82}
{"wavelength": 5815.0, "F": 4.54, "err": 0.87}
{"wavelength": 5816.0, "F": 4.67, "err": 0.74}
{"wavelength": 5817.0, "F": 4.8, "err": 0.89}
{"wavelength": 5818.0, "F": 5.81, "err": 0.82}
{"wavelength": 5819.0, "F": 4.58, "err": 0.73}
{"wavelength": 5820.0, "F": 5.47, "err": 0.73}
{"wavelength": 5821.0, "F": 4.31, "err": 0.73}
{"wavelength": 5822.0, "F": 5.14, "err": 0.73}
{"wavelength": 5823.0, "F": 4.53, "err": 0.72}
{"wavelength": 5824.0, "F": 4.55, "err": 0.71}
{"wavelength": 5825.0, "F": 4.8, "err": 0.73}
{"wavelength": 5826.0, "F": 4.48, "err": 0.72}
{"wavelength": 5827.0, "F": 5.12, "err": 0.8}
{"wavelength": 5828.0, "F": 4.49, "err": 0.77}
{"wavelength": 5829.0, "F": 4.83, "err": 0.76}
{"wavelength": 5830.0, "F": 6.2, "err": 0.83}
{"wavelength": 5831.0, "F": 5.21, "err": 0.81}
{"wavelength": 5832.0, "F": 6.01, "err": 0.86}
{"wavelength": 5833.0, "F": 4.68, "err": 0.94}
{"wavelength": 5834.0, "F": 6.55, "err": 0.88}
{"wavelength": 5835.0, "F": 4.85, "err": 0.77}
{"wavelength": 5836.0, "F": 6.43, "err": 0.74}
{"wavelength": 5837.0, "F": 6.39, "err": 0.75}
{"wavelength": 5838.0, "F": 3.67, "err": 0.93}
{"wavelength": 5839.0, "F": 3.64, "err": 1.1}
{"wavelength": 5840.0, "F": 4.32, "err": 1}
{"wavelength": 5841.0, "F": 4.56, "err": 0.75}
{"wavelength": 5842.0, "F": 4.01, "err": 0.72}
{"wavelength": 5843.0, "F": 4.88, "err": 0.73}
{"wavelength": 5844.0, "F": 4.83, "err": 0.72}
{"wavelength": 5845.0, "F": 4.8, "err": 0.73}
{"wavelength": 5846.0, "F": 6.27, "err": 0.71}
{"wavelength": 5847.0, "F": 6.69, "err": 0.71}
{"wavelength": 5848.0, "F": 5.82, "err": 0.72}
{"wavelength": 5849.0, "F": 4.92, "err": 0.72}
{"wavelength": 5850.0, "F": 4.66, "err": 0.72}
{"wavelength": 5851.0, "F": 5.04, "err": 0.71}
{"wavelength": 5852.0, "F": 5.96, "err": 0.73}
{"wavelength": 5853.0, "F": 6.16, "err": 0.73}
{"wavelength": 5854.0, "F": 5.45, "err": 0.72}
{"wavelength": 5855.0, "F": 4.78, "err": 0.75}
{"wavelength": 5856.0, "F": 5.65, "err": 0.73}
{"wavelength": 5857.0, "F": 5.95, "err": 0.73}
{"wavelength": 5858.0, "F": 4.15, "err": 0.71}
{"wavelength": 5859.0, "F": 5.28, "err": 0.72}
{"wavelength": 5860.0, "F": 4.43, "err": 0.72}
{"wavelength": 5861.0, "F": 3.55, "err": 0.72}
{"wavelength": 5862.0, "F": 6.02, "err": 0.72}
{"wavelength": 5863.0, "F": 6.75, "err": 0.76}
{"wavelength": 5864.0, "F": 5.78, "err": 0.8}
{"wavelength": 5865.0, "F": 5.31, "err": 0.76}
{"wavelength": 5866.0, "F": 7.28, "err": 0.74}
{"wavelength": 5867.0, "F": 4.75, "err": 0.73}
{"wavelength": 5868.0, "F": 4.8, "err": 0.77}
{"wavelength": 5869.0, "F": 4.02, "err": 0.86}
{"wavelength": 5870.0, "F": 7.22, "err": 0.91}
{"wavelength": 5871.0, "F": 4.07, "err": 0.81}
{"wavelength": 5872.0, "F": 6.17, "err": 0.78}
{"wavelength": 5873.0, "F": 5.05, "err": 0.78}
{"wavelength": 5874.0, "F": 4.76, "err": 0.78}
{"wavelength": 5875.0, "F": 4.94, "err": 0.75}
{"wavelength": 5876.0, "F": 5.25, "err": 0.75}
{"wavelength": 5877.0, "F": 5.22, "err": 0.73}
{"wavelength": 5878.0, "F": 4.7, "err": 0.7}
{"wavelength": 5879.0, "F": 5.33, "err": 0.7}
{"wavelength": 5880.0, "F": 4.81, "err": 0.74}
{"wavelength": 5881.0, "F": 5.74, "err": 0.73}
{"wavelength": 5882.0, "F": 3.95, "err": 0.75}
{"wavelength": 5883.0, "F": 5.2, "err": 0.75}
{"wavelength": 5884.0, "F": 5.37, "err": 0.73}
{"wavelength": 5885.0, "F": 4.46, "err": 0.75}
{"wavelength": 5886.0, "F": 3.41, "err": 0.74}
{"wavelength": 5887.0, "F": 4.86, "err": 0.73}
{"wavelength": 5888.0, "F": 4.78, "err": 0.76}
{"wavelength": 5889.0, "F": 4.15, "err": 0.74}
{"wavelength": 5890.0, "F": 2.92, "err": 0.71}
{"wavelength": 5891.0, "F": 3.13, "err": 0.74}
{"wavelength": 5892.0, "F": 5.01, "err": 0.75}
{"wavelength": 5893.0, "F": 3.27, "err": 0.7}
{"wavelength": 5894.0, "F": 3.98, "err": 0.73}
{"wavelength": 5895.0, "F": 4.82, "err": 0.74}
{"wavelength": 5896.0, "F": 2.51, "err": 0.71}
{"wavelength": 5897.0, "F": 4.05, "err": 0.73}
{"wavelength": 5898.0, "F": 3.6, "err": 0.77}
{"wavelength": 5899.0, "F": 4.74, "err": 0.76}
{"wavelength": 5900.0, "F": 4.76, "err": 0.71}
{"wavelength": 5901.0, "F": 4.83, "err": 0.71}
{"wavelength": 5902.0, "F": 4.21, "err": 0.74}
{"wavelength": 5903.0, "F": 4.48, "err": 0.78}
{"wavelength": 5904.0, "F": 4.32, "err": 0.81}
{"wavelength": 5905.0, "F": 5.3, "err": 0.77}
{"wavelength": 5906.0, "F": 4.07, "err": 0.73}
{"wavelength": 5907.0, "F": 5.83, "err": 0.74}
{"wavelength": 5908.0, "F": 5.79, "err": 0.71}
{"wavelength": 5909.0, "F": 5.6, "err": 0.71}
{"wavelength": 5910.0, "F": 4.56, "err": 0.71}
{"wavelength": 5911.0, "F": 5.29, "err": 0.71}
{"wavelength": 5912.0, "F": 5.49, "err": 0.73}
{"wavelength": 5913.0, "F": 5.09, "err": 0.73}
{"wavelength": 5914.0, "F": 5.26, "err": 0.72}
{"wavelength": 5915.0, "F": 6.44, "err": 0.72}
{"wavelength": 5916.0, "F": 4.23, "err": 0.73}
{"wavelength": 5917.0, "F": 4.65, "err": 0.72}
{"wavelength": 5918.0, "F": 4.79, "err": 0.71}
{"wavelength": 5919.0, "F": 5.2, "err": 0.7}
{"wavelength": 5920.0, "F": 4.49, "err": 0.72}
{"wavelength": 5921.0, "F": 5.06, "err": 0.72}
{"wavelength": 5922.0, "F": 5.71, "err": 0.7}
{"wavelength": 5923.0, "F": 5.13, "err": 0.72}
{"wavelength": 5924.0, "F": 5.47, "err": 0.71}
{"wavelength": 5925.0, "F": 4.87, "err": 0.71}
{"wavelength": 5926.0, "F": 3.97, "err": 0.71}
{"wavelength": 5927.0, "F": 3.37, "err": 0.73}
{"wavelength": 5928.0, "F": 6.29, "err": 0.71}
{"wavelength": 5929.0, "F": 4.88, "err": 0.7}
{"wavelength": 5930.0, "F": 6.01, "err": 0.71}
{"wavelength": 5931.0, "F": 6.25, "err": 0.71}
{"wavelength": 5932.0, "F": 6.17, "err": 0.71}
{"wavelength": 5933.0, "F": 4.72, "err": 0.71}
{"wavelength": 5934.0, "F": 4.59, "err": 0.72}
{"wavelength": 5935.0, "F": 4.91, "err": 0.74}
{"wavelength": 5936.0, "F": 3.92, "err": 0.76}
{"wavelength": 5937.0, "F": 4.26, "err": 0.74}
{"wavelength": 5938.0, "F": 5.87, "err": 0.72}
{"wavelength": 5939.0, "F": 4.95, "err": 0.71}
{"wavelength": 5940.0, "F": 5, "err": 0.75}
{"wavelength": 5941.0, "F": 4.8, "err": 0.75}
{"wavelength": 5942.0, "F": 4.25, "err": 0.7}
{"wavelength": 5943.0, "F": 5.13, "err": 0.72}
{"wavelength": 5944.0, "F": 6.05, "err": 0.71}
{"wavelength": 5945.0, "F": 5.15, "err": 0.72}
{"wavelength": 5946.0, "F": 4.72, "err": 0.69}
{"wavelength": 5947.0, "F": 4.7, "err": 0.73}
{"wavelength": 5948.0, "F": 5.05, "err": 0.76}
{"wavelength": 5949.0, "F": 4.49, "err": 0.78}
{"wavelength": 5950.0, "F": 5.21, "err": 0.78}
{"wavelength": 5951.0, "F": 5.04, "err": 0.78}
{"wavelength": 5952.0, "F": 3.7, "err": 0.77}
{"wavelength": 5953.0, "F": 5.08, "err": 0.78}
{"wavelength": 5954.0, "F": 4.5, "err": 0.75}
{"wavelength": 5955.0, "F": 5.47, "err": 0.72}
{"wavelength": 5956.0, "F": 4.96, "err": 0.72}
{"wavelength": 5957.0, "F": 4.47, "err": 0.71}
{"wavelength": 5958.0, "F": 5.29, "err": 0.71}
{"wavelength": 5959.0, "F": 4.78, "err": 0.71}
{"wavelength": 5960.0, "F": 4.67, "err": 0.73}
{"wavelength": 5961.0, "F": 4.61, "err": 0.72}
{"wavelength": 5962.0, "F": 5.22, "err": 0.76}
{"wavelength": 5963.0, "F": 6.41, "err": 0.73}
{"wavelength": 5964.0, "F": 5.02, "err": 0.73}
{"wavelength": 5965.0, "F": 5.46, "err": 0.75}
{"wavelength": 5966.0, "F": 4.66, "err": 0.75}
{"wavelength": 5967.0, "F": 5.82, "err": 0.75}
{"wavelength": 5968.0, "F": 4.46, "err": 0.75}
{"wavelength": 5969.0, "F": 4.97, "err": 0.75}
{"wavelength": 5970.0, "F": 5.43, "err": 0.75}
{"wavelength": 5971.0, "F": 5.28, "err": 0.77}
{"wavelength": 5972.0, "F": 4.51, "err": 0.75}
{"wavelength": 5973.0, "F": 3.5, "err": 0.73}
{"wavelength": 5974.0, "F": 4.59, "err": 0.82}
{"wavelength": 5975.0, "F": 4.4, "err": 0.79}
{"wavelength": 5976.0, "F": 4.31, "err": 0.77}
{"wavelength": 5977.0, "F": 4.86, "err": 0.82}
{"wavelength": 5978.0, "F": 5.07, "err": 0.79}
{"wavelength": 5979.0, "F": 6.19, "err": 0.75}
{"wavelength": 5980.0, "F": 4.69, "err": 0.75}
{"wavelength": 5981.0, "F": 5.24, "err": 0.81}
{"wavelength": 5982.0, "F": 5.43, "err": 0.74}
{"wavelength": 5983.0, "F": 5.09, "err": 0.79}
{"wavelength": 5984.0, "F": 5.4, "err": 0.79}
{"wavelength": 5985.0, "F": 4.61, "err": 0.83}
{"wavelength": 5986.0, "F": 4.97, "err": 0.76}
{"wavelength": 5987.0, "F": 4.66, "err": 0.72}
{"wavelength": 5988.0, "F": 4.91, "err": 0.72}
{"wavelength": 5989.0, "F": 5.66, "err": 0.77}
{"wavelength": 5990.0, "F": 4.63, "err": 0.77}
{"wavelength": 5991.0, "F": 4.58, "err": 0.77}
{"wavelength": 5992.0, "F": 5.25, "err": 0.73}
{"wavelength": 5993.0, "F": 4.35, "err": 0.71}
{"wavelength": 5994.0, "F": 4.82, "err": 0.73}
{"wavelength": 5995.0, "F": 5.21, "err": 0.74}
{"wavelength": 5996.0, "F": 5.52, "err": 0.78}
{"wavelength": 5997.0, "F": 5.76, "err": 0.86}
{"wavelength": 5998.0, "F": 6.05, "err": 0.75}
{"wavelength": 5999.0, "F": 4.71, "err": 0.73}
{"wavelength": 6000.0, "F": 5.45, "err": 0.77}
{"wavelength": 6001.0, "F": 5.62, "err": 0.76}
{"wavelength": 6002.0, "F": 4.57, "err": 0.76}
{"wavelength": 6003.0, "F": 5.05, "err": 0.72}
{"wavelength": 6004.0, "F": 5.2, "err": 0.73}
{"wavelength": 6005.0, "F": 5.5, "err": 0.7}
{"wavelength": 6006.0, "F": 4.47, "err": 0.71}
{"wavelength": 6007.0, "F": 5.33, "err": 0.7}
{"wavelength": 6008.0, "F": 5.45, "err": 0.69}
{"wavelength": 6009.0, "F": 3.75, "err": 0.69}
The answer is 4.6 A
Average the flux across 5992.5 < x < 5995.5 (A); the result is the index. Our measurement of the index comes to 4.79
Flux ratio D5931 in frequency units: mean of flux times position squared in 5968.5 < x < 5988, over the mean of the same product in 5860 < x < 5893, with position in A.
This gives 1.0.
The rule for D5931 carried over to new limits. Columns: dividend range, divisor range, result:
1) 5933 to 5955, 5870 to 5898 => 1.09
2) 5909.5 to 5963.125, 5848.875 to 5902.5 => 1.05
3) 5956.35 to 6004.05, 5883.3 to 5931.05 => 1.09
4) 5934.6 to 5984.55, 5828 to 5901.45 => 1.03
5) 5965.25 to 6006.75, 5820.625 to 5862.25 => 1.03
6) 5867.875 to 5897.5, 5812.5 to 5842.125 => 0.95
